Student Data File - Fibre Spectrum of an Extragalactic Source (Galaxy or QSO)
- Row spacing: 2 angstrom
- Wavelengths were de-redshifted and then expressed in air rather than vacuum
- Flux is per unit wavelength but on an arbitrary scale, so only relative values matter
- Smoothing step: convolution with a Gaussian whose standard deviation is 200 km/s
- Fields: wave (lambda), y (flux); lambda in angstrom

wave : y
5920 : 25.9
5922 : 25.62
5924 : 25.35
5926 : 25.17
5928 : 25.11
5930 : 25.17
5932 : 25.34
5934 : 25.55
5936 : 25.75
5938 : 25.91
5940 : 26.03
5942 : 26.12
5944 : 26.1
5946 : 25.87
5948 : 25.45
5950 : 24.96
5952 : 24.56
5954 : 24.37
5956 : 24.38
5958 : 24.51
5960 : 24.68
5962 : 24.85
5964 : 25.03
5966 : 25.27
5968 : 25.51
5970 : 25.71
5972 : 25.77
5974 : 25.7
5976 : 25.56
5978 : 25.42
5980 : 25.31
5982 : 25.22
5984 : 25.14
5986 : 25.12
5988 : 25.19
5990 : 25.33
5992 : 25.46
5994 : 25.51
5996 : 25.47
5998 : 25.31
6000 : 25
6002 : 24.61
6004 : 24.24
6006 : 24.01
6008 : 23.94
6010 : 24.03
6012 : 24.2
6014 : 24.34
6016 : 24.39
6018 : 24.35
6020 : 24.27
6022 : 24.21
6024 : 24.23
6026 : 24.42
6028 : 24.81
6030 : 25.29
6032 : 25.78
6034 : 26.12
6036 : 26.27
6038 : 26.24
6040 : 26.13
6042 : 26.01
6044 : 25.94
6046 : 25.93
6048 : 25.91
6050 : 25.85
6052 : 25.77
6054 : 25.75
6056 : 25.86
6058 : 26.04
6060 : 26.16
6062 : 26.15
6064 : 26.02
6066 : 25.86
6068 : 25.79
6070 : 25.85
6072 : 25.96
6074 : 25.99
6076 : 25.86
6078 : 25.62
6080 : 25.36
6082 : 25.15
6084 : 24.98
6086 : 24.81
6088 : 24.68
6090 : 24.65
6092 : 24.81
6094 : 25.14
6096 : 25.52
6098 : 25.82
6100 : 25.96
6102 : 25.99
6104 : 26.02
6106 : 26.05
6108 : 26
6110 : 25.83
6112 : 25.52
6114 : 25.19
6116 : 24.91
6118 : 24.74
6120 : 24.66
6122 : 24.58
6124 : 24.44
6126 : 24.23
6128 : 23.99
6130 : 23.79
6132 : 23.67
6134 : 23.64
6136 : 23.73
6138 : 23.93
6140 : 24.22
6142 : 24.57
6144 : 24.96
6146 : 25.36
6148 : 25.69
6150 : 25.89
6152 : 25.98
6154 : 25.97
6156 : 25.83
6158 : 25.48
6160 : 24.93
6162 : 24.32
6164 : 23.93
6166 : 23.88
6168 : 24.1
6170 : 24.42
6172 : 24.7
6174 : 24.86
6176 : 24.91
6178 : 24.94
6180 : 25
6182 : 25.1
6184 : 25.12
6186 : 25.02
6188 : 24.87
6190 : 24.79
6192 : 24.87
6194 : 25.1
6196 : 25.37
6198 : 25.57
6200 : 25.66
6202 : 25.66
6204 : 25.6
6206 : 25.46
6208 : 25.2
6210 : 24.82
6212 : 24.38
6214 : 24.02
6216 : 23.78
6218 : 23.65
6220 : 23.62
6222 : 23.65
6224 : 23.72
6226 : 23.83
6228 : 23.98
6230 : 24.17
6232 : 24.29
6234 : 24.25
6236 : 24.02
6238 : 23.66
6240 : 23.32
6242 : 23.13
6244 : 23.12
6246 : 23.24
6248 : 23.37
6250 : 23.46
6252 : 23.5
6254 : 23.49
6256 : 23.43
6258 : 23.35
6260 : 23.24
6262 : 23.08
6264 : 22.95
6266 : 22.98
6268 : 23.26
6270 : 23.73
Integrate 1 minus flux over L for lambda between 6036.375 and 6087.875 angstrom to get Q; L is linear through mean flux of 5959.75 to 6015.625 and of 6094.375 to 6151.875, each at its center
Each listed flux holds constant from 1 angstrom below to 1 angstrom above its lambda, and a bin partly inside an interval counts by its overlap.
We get -1.6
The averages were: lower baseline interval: 25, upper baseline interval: 25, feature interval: 25.8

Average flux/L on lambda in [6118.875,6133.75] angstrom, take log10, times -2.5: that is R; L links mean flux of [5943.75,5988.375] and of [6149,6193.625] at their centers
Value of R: 0.04 mag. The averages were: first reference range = 25.2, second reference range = 25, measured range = 24.2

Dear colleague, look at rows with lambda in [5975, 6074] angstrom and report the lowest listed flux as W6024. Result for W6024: 23.94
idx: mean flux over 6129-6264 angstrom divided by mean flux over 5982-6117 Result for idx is 1.0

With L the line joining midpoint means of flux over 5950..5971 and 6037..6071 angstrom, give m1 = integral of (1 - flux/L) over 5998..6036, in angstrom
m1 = 1.3 angstrom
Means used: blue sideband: 24.9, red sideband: 26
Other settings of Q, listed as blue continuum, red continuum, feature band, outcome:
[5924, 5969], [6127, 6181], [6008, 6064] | -0.72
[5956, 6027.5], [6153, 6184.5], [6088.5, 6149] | -0.16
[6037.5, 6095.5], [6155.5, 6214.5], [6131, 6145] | 0.62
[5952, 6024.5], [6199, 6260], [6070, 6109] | -1.57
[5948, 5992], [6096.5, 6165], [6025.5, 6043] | -0.44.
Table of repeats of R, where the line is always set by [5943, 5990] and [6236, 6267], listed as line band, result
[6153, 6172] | -0.04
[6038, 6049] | -0.06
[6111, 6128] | -0.02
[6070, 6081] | -0.06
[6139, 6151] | -0.05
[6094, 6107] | -0.07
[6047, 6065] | -0.06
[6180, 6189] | -0.06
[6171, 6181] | -0.05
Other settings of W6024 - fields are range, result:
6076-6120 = 24.65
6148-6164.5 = 23.93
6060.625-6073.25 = 25.79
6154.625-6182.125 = 23.88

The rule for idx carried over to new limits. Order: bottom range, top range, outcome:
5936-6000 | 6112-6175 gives 0.97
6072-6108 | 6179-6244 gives 0.96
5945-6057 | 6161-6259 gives 0.97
